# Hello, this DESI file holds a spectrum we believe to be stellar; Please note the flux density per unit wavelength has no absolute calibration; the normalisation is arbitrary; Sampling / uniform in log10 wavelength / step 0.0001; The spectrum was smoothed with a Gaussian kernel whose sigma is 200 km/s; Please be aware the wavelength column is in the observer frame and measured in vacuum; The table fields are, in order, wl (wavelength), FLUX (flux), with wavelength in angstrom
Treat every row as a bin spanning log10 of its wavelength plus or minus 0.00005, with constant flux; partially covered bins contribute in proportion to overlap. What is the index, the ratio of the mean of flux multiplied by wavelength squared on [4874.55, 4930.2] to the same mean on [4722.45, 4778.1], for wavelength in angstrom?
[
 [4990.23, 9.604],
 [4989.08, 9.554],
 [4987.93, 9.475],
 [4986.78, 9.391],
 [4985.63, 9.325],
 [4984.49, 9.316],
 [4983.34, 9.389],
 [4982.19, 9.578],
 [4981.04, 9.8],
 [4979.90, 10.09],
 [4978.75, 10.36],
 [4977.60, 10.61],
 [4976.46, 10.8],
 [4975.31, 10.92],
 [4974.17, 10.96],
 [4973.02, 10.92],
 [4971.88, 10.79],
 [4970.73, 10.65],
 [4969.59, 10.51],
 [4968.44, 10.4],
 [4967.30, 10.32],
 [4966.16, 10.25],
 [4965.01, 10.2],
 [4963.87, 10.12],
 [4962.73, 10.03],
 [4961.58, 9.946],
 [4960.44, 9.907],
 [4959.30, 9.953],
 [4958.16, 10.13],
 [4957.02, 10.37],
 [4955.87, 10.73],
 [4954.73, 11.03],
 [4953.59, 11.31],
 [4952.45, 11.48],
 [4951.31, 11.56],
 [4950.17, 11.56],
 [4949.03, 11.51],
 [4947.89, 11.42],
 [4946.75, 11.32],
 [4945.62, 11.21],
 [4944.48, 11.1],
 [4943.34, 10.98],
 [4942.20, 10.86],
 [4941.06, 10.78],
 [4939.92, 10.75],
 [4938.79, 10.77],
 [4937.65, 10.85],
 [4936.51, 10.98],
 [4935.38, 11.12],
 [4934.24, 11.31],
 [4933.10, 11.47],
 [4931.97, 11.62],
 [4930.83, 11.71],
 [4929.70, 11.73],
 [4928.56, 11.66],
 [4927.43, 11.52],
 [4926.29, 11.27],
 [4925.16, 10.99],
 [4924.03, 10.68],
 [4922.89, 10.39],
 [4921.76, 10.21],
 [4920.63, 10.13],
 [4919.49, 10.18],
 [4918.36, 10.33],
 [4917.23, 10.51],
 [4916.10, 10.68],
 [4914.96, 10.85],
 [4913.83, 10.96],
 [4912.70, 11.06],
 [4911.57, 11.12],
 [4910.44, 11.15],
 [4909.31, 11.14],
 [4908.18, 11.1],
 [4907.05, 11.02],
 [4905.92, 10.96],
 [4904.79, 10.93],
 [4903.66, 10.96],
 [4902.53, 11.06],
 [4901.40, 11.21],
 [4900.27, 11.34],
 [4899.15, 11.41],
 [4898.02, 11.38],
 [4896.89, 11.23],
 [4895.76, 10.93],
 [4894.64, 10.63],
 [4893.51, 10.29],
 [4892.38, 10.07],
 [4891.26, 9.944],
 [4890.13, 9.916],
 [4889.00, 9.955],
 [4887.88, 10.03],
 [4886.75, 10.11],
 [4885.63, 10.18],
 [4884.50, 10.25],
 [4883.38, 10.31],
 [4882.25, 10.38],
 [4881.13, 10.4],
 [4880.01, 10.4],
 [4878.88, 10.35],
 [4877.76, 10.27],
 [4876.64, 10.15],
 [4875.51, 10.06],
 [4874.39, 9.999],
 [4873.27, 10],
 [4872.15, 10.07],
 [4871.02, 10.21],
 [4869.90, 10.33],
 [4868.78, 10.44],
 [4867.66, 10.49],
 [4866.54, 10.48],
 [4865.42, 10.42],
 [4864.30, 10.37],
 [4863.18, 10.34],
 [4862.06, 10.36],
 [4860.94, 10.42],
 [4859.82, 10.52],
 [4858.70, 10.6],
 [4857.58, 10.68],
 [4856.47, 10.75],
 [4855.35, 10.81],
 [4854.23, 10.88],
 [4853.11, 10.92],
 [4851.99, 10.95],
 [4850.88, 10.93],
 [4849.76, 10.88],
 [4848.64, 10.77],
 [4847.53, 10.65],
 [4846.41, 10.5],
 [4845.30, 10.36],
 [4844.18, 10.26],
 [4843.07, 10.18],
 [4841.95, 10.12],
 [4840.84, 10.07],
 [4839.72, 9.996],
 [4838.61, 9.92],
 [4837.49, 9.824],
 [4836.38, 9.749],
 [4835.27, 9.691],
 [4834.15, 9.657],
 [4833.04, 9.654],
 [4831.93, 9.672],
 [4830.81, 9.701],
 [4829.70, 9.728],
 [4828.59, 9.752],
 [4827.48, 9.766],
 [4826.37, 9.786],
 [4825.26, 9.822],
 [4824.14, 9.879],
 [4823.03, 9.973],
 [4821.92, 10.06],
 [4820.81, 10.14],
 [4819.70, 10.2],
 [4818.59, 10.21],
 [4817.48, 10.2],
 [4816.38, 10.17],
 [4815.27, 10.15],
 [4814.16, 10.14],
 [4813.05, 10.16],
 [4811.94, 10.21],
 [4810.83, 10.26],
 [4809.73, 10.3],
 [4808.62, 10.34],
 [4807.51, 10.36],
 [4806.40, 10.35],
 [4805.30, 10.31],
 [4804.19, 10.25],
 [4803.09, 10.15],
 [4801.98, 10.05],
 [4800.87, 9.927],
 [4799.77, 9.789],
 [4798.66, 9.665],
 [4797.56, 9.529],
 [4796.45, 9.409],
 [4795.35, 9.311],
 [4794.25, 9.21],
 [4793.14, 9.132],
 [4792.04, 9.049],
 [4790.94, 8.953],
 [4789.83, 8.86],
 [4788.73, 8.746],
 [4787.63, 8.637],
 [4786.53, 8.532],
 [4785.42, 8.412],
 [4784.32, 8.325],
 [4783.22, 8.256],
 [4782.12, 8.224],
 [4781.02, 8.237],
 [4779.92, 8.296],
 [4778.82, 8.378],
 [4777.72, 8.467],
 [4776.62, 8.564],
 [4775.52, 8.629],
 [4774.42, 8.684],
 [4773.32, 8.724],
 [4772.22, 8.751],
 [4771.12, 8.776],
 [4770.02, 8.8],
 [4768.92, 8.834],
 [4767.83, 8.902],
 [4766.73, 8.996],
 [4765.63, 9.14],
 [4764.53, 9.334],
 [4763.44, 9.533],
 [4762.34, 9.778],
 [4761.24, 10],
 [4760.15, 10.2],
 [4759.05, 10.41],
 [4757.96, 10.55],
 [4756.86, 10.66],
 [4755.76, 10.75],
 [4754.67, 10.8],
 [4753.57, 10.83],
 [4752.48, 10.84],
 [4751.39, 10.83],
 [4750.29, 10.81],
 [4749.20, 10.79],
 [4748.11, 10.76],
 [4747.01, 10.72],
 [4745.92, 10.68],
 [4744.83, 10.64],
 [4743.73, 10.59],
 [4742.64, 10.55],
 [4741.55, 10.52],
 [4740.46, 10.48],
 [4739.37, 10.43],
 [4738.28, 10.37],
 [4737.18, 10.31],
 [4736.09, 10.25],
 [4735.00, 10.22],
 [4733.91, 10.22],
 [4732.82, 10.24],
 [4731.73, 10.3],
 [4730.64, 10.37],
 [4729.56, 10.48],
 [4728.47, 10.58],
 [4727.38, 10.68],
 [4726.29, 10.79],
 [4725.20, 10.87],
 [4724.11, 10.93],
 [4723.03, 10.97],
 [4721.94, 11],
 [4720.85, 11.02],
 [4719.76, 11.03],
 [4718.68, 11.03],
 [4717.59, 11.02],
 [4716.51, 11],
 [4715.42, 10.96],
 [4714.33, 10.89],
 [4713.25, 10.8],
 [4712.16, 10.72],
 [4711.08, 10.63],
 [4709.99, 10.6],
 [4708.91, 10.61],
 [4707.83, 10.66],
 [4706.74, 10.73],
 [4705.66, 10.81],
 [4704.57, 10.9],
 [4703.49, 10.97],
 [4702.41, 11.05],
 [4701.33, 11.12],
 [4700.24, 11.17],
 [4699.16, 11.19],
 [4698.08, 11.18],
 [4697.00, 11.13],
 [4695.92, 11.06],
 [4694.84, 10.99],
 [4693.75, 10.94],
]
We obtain 1.1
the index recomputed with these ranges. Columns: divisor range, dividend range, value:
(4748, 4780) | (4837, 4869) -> 1.13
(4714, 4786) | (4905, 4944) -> 1.18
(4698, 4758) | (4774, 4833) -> 0.91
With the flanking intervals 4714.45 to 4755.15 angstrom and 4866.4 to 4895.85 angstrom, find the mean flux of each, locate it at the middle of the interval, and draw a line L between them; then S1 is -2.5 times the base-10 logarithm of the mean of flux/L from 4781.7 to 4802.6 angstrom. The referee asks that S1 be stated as 0.160 mag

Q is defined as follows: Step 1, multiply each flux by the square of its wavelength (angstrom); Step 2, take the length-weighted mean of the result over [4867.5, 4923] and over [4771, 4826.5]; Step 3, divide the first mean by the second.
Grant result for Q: 1.2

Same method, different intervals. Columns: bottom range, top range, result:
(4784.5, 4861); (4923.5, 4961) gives 1.17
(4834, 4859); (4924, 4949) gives 1.12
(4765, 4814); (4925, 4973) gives 1.26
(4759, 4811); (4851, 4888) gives 1.17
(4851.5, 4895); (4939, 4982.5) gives 1.07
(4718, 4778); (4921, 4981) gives 1.16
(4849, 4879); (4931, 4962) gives 1.08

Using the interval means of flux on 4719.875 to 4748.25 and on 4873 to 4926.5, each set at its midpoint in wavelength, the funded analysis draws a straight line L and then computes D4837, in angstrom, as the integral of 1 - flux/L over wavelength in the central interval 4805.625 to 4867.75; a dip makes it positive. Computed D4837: 2.1 angstrom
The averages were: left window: 10.6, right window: 10.6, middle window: 10.2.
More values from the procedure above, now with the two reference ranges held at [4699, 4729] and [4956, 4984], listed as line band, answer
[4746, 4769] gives 1.2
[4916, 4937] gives -1.2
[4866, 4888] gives 0.5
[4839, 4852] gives 0.2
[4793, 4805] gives 1.1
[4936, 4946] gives -0.5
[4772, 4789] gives 3.6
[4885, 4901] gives -0.1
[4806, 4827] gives 1.0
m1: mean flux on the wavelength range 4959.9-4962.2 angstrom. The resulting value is 9.91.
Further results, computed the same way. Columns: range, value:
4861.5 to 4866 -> 10.4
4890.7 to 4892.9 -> 10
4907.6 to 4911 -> 11.1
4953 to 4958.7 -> 10.7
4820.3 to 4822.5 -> 10.1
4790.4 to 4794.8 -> 9.09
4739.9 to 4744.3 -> 10.5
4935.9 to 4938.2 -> 10.9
